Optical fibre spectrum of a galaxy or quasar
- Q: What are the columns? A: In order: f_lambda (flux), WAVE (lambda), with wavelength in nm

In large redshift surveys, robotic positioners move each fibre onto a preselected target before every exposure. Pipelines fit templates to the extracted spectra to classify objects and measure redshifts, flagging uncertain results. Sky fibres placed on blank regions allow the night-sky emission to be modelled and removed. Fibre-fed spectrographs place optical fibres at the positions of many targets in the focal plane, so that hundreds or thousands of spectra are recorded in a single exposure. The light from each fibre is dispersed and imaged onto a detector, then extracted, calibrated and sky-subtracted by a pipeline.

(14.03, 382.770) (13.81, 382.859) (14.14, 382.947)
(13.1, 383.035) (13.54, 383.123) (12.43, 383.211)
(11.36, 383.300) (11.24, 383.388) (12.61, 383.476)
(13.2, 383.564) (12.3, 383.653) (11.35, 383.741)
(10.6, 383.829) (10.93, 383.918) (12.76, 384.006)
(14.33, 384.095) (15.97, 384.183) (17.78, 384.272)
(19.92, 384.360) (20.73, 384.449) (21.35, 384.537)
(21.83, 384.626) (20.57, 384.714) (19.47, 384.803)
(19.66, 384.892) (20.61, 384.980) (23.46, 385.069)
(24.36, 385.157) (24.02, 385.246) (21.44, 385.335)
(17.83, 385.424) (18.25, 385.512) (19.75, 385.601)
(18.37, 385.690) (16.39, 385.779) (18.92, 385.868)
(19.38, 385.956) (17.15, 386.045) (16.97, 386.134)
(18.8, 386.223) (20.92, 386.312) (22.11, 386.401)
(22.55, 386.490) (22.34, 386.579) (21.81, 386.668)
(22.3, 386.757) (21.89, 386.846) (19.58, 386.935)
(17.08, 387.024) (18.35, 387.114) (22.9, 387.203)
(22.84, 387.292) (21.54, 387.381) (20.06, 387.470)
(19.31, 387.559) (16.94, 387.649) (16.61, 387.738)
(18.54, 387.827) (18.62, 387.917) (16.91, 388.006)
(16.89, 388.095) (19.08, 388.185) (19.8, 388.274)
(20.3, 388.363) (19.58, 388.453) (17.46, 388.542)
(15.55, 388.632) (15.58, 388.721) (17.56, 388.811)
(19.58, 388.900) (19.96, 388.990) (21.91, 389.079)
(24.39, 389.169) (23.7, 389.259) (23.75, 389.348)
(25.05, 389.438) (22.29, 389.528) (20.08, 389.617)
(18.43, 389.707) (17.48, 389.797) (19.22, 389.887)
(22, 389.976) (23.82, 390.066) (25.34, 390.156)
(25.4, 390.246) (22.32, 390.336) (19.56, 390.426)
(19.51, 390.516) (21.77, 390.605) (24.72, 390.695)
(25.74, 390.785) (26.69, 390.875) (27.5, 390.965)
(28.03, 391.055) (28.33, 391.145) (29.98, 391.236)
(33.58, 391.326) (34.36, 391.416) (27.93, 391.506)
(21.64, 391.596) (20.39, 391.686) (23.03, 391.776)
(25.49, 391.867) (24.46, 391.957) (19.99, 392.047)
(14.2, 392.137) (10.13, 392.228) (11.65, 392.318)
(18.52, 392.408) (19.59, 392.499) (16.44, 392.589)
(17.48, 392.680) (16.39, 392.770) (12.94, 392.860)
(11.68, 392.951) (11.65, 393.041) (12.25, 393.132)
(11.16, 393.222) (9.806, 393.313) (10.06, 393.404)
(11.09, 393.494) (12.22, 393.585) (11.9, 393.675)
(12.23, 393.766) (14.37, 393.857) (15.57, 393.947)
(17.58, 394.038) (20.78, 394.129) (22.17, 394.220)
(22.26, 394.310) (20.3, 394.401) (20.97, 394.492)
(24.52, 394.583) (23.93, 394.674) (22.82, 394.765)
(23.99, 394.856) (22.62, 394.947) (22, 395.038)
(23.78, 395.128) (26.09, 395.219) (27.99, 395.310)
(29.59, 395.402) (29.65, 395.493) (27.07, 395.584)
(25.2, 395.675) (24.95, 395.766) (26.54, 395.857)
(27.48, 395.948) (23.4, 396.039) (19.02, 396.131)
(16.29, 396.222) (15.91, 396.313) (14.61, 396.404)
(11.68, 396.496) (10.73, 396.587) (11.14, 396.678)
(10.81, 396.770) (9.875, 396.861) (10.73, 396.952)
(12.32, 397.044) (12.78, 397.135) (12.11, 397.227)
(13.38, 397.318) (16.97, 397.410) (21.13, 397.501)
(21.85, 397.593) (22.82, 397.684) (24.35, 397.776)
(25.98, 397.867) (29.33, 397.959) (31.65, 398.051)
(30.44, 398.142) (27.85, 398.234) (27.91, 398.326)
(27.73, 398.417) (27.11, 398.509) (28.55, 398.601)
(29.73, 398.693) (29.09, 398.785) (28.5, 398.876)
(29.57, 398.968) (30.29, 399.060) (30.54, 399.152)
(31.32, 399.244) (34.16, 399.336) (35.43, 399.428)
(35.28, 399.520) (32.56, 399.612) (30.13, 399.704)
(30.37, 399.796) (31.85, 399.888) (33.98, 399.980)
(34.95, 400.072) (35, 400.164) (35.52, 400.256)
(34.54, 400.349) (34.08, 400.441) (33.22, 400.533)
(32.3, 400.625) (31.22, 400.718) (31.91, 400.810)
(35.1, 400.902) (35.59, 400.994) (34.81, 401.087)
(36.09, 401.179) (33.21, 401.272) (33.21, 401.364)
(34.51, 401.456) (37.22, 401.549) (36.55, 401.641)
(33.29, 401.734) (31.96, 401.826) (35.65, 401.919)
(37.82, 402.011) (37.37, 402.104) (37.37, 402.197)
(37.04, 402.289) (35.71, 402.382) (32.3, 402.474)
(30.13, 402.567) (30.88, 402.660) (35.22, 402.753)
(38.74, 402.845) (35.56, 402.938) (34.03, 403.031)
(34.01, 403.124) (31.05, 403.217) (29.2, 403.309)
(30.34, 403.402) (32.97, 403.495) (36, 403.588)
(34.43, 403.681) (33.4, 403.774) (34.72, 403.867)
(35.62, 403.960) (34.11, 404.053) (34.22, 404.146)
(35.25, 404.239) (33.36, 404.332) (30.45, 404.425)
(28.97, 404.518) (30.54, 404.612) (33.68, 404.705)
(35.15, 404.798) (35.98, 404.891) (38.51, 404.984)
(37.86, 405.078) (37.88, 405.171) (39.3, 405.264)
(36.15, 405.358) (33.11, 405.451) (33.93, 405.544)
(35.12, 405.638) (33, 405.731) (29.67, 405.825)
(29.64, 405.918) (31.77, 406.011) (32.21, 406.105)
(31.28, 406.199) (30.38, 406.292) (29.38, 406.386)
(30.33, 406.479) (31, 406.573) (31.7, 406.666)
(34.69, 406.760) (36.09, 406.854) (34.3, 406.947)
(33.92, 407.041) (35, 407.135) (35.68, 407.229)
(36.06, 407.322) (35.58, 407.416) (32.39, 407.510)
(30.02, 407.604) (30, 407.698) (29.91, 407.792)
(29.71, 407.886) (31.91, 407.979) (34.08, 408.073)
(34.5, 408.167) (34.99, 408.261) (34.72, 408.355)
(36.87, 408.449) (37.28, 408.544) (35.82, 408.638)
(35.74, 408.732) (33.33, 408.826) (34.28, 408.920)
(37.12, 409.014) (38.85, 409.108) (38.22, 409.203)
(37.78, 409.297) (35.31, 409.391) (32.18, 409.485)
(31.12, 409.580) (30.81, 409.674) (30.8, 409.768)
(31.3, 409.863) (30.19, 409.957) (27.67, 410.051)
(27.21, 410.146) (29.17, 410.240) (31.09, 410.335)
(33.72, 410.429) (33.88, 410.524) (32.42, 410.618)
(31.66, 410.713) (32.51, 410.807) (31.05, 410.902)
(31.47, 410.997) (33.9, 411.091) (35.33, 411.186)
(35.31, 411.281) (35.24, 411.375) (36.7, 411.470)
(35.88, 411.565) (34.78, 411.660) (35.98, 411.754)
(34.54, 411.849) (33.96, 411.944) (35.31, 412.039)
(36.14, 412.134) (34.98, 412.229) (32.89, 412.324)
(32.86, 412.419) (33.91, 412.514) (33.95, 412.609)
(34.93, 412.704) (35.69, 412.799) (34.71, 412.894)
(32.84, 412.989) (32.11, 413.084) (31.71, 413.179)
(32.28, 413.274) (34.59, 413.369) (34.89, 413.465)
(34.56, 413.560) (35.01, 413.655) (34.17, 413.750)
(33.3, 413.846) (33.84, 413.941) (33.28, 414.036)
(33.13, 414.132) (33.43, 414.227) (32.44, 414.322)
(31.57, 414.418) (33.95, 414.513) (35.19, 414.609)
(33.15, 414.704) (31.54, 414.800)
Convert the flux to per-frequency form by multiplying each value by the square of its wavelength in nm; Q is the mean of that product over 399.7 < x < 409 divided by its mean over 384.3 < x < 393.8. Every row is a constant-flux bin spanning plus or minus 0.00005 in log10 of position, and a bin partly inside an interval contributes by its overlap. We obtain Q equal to 1.83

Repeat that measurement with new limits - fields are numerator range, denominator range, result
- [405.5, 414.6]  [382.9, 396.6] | 1.88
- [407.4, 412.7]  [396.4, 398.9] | 1.71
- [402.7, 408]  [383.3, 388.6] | 1.98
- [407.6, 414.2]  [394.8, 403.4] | 1.26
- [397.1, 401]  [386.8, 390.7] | 1.51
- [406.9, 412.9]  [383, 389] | 2.09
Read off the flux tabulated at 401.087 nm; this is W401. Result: 34.81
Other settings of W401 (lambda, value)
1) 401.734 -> 33.29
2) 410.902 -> 31.05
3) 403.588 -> 36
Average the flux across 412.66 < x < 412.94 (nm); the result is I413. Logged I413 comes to 35.1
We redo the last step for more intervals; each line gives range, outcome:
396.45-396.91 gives 10.9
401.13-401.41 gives 34.2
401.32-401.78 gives 35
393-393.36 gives 11.2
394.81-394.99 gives 23.3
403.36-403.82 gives 33.4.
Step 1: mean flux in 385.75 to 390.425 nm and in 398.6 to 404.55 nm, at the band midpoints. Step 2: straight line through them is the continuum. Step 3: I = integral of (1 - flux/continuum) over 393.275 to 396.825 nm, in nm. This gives 0.98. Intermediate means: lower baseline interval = 20.2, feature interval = 19.6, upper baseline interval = 33.5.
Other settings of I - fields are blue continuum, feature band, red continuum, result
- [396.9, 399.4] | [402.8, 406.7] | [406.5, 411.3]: -0.45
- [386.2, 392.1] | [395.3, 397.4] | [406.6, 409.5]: 0.66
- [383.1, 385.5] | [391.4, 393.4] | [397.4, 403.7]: 0.57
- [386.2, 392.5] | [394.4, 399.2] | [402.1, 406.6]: 0.85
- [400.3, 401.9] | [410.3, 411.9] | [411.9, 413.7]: 0.01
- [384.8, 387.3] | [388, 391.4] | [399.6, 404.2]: 0.19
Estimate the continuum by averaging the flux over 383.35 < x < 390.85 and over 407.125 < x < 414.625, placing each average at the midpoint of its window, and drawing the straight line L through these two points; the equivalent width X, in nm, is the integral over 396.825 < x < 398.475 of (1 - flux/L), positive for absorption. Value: 0.30 nm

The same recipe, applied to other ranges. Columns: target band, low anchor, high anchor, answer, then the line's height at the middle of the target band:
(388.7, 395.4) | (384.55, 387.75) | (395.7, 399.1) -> 0.112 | 20.9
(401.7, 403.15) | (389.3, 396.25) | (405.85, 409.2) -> -0.281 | 29.2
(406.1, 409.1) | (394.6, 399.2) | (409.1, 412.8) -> -0.260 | 30.9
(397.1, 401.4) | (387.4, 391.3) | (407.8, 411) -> -0.351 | 27.2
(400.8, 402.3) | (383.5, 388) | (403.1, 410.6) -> -0.280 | 29.7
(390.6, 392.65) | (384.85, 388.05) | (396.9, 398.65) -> -0.212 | 21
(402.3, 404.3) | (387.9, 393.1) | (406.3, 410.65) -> -0.276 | 29.7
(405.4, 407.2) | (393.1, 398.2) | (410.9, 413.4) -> -0.219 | 29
